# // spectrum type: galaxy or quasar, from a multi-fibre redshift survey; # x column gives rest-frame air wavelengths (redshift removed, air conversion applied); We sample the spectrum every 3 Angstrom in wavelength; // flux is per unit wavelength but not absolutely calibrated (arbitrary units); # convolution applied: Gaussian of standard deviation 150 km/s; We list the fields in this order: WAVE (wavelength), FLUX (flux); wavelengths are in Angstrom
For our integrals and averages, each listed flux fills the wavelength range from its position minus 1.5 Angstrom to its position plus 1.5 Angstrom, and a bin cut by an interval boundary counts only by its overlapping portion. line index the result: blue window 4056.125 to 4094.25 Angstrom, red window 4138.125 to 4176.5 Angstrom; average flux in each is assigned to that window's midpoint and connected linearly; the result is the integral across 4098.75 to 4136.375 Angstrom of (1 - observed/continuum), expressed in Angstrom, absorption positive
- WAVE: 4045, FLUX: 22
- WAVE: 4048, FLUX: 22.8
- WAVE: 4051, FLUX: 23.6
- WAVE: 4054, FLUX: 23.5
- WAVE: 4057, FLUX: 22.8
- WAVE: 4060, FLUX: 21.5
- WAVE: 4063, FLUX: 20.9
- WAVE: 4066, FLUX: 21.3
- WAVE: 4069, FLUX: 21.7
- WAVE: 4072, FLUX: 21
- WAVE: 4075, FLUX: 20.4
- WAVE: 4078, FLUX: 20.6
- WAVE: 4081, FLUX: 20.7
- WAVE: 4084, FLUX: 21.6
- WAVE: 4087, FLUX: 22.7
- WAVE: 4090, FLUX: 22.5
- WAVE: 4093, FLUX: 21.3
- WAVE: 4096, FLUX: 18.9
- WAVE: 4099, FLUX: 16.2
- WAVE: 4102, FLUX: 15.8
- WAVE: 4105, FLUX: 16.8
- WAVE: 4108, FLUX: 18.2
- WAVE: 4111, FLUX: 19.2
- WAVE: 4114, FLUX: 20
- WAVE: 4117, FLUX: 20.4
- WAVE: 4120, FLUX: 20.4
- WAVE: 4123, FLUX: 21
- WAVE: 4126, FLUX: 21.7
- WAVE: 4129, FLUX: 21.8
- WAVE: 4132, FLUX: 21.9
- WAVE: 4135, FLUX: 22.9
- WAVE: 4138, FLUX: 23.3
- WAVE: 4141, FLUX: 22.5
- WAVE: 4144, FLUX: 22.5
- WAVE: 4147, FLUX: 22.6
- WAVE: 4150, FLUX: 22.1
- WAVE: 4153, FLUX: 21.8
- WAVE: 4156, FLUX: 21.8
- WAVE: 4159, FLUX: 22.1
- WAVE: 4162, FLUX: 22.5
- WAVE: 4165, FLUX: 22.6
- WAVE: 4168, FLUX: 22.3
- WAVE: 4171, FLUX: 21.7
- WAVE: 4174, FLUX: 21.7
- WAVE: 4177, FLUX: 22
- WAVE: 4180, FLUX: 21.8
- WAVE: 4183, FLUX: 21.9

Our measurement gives 3.5 Angstrom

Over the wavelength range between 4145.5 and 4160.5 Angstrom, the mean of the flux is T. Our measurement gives 22.1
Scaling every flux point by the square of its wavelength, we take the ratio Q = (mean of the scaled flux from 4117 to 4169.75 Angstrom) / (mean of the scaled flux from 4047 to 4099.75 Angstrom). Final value 1.07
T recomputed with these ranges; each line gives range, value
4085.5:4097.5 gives 21.3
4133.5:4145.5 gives 22.8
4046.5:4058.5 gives 23.2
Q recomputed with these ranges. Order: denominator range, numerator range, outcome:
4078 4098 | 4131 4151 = 1.10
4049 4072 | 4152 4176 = 1.05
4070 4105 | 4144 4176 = 1.14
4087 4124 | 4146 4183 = 1.17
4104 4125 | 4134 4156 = 1.17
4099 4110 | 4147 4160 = 1.33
